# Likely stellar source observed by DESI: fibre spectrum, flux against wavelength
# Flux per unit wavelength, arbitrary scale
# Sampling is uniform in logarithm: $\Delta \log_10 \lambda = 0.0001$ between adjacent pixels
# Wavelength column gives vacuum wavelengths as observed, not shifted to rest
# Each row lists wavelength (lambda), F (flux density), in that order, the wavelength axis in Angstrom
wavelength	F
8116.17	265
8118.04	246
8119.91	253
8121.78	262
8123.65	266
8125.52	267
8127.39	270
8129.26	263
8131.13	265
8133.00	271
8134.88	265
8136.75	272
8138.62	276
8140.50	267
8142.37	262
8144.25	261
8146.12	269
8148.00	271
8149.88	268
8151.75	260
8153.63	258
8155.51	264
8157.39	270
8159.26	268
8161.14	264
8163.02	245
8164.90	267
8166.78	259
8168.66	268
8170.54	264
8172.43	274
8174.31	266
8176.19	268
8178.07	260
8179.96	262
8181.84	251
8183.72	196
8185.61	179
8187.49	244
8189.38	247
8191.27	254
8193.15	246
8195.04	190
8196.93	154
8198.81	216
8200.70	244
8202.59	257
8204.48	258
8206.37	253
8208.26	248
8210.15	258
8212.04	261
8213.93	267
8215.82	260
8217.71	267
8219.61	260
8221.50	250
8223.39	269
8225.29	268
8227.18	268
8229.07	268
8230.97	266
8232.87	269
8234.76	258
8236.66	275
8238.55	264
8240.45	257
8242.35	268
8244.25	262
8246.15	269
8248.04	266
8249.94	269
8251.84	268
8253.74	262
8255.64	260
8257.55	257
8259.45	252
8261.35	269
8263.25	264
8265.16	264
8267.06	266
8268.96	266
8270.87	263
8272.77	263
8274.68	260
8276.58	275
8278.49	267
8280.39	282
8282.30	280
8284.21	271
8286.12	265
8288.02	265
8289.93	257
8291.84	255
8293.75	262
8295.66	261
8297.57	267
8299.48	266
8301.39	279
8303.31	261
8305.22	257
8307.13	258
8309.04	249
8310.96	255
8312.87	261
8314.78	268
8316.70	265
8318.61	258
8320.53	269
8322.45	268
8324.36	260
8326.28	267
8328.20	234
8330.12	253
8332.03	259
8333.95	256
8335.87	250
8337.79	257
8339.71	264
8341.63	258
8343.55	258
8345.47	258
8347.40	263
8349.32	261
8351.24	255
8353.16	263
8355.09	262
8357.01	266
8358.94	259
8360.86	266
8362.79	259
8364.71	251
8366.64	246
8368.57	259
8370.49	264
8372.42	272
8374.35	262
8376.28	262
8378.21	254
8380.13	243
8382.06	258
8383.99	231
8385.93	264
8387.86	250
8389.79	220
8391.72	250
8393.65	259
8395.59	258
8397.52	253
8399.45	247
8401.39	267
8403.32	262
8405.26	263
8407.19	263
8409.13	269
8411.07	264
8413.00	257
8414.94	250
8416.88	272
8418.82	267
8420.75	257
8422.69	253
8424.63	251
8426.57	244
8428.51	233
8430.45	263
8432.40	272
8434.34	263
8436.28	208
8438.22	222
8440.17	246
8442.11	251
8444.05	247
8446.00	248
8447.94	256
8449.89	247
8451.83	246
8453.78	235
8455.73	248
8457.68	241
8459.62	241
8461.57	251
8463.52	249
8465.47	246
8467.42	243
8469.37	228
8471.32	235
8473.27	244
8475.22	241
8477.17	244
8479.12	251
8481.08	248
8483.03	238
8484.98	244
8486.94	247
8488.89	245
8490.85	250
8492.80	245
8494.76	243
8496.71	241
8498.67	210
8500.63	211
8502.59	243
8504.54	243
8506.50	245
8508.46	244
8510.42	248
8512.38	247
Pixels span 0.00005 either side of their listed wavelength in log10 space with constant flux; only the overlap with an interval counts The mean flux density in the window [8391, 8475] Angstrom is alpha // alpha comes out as 250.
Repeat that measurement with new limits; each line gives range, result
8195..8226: 247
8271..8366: 262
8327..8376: 258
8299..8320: 262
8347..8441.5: 255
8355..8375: 260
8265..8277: 265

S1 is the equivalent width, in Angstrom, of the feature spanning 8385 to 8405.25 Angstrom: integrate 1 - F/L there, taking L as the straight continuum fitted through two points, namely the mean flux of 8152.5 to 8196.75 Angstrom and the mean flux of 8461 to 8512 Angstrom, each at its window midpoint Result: -0.8 Angstrom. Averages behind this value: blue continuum 249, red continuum 241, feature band 253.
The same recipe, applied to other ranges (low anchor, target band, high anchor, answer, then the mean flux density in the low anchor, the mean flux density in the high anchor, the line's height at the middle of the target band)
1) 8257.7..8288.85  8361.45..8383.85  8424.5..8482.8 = -0.2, 267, 245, 255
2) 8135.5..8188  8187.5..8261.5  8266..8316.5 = 1.8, 258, 265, 261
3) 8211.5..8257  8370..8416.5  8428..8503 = -1.2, 265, 243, 250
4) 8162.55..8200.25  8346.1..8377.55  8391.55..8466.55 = -1.5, 240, 252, 249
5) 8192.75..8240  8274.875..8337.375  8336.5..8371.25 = -1.4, 252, 259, 257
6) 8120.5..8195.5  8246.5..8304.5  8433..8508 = -3.1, 258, 242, 252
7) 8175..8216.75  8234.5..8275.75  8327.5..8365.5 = -2.8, 240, 258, 247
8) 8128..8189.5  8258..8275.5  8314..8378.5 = -0.2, 259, 260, 259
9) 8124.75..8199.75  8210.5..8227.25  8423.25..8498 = -0.7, 253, 244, 252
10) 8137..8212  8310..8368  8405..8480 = -2.1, 251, 249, 250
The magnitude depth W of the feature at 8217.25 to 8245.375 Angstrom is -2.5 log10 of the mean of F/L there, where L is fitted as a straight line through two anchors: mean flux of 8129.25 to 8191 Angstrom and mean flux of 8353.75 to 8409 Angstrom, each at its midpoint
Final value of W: -0.03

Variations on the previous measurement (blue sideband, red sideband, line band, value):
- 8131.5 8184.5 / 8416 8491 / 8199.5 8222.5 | 0.013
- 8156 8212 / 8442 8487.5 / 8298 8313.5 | -0.066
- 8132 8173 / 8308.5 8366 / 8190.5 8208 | 0.146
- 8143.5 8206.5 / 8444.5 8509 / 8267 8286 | -0.094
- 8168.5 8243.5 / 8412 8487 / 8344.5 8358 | -0.053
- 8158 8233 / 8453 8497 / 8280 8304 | -0.078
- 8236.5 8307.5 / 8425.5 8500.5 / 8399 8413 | -0.054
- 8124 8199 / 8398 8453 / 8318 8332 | -0.021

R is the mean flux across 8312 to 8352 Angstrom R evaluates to 259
